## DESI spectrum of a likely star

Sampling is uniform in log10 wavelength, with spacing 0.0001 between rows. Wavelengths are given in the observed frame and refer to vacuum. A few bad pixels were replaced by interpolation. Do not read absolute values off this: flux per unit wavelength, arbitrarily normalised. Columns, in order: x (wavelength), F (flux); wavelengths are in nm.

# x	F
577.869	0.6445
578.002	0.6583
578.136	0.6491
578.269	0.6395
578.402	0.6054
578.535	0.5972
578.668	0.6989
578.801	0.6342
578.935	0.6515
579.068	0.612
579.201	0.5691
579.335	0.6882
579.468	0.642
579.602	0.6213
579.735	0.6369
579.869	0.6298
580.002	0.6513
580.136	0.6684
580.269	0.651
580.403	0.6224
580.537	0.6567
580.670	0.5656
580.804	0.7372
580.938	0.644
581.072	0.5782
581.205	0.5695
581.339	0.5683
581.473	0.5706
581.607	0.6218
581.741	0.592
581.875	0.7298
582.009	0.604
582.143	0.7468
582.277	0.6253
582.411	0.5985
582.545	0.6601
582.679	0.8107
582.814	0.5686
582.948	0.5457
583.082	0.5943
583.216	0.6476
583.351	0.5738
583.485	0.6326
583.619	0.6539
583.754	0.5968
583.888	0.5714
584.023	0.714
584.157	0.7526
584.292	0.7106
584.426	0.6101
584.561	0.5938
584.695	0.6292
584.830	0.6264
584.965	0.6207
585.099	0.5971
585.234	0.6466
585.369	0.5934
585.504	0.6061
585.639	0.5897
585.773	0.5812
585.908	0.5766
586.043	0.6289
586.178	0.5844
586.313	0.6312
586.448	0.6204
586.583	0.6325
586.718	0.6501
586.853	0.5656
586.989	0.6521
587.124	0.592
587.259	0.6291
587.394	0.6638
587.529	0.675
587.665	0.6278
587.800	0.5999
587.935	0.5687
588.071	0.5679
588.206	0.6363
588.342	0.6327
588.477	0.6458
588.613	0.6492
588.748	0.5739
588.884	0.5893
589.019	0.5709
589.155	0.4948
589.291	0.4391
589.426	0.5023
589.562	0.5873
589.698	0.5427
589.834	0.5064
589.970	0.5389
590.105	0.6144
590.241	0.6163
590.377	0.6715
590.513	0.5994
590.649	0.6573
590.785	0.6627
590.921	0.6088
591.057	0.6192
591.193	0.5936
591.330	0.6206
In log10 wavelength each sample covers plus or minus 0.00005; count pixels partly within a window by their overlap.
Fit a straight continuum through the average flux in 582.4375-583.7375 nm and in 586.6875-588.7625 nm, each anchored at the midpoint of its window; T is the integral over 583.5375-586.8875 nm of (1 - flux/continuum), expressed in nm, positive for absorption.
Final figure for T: 0.01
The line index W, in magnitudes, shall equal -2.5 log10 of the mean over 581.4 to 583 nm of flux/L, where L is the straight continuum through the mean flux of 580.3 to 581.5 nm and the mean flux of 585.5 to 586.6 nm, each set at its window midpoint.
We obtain -0.05 mag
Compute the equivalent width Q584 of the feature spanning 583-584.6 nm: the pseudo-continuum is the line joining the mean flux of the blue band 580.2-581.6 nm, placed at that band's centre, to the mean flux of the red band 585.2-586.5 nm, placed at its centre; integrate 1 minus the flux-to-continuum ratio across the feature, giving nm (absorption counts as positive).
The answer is -0.07 nm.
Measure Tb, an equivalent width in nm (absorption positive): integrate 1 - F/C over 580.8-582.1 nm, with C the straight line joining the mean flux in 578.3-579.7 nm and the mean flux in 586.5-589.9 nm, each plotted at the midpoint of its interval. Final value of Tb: 0.007 nm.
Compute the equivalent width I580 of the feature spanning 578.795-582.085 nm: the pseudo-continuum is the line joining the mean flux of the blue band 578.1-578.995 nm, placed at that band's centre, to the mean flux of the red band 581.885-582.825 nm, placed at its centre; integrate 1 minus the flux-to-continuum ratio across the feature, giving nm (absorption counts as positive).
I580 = 0.12 nm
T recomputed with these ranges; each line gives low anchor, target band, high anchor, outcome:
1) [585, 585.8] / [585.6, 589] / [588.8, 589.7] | -0.27 nm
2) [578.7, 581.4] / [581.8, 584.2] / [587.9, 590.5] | -0.12 nm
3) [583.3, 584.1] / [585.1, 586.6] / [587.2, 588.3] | 0.04 nm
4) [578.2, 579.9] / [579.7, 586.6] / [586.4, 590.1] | -0.16 nm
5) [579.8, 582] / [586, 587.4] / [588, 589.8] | -0.08 nm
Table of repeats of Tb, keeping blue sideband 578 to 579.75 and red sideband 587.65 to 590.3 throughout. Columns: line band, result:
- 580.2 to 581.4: 0.00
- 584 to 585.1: -0.09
